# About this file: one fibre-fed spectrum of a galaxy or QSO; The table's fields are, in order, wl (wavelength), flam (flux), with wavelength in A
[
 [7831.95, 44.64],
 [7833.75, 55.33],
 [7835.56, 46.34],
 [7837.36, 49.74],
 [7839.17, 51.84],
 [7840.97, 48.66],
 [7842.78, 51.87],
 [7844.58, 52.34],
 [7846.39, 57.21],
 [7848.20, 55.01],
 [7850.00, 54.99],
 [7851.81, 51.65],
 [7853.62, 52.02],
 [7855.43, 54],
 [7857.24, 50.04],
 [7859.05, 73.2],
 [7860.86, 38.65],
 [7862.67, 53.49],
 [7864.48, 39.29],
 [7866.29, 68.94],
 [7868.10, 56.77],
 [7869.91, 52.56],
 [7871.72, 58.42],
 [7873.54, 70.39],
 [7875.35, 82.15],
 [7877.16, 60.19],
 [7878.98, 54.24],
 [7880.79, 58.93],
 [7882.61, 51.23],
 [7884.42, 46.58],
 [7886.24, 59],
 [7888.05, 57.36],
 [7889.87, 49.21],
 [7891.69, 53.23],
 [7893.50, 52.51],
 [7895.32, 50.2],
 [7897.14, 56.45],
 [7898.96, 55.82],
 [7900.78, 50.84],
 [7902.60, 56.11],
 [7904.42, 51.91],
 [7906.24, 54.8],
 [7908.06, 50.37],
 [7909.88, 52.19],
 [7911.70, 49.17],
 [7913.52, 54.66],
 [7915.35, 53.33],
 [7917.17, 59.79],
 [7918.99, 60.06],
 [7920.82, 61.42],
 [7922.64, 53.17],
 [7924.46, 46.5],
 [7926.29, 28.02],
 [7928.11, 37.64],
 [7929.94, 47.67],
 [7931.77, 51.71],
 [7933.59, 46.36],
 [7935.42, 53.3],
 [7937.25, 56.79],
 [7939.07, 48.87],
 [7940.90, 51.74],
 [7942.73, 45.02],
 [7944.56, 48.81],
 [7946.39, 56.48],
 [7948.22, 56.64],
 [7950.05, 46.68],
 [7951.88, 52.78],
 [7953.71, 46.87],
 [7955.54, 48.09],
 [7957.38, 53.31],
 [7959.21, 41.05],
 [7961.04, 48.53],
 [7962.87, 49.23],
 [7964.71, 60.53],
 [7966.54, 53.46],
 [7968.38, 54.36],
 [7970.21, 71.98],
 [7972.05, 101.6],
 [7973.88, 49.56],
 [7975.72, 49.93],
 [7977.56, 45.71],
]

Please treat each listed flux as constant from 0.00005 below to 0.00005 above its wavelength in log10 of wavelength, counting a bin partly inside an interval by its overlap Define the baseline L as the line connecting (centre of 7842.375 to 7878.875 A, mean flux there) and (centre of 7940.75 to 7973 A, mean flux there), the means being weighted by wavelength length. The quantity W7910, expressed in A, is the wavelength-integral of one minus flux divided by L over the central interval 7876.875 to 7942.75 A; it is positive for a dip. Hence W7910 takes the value 4.4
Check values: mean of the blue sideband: 56.7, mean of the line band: 52.1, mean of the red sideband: 54.9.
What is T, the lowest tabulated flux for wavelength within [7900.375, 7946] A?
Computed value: 28.02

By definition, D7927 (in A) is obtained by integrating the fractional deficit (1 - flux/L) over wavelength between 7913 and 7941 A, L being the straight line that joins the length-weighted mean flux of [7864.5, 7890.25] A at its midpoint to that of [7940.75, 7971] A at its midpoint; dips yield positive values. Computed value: 2.0 A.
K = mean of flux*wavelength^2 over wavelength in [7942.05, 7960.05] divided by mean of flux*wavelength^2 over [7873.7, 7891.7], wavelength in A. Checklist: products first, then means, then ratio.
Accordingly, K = 0.9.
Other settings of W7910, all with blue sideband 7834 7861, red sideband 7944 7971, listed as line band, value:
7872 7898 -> -2.2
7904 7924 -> -0.7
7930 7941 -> 0.3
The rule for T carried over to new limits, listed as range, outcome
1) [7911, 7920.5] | 49.17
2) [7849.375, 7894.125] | 38.65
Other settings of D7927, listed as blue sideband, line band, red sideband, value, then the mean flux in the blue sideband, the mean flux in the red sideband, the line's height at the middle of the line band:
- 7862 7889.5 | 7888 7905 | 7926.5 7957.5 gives 0.6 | 57.8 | 49.3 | 55.2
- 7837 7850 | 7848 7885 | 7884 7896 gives -2.6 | 52.7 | 52.9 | 52.8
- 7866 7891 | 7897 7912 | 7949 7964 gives 0.6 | 58.7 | 48.6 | 55.3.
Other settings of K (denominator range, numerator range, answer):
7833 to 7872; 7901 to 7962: 0.97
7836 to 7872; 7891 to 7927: 1.00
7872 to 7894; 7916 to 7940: 0.87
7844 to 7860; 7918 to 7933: 0.88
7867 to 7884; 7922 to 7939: 0.79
